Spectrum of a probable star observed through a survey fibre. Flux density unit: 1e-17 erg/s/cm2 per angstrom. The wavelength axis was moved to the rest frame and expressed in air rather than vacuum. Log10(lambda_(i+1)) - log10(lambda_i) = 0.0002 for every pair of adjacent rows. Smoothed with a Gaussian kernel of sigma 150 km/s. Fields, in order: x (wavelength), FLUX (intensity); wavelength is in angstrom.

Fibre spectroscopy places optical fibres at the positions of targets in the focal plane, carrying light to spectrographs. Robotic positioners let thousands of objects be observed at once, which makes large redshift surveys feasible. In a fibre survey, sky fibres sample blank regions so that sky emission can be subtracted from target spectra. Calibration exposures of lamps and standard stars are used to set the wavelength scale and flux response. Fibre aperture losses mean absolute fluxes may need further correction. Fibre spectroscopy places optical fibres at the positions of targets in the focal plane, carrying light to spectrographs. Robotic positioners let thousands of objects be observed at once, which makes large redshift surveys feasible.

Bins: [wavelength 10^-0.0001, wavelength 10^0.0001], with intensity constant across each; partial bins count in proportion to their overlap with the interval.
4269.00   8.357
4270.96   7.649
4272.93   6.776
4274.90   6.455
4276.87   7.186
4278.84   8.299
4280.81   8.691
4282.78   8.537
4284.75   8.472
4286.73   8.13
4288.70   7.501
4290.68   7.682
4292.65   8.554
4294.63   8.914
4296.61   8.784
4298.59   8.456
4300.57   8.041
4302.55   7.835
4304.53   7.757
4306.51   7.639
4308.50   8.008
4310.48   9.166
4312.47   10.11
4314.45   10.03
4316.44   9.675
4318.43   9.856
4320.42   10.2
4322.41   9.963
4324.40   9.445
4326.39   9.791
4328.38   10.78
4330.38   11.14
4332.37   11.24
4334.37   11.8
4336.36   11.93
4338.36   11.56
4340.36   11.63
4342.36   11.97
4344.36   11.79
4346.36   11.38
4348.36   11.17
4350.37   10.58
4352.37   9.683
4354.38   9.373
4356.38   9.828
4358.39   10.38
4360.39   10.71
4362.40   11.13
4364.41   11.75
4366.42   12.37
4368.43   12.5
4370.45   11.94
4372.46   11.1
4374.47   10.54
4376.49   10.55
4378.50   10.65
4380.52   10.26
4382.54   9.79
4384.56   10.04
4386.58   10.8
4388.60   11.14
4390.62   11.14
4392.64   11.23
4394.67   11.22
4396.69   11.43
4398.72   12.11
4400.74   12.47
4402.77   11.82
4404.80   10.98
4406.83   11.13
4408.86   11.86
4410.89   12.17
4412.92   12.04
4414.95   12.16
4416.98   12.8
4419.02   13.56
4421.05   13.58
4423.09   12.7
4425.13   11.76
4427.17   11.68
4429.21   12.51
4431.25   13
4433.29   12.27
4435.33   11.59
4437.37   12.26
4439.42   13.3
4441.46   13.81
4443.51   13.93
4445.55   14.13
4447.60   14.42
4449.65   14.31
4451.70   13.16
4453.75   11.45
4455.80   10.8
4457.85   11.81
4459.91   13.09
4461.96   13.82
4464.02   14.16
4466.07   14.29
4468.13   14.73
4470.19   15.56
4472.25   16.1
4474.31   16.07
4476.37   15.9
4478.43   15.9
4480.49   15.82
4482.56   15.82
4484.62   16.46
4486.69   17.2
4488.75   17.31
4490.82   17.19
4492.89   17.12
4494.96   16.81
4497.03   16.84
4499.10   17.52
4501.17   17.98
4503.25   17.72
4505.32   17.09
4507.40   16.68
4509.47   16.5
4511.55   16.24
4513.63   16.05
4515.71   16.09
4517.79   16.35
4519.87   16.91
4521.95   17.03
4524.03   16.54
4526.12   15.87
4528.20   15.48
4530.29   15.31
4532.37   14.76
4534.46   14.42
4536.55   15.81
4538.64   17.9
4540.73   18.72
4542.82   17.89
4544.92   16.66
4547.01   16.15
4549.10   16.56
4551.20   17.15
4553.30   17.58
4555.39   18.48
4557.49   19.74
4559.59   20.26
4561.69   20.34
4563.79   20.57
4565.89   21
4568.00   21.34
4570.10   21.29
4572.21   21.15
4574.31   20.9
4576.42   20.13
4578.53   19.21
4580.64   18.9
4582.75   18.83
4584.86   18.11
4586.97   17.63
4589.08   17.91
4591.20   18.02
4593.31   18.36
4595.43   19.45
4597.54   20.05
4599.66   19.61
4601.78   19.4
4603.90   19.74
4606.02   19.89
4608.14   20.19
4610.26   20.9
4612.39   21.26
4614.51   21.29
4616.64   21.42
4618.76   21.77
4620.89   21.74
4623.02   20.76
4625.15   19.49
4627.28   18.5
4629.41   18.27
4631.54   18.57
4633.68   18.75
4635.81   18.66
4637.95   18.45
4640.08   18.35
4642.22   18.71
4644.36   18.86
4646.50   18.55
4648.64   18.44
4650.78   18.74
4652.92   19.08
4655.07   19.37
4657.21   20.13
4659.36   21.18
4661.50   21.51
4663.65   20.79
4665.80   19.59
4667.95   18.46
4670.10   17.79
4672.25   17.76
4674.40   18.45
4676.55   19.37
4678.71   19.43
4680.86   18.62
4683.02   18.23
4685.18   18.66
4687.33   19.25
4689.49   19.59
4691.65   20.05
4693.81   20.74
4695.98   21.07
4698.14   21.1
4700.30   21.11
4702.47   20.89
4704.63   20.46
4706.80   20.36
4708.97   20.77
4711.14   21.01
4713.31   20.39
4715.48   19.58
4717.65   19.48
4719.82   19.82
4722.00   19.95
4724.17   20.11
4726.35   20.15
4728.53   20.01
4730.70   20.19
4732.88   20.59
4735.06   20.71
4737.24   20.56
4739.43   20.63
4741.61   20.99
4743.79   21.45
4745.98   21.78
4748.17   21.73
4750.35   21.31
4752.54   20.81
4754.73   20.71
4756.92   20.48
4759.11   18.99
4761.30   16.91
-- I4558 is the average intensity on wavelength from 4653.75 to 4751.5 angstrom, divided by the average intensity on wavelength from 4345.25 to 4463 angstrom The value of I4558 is 1.7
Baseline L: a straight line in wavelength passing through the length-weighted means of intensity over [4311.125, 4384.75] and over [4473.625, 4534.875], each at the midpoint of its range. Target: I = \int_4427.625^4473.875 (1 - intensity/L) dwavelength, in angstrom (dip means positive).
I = 3.6 angstrom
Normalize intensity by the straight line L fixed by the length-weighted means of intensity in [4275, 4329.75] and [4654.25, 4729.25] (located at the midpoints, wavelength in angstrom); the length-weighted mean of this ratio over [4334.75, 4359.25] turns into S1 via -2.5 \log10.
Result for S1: -0.097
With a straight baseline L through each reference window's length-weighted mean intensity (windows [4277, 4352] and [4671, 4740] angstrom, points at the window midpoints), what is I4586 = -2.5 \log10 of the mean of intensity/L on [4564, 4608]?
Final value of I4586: -0.17 mag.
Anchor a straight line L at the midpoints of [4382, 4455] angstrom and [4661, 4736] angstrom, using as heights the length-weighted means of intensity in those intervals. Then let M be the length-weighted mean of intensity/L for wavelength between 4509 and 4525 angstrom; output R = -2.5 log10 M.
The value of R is -0.11 mag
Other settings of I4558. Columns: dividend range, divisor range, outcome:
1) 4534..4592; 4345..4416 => 1.68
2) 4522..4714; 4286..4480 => 1.67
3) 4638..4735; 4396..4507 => 1.40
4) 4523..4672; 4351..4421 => 1.68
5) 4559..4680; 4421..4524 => 1.31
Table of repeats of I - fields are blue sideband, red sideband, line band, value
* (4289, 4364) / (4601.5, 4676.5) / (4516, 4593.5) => -4.9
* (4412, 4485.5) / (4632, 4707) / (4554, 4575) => -4.8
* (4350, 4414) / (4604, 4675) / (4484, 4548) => -4.9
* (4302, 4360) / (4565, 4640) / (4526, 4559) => 1.5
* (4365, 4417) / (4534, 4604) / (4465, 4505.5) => -3.0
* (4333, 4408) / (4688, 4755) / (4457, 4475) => -0.9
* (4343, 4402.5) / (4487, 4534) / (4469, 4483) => -0.6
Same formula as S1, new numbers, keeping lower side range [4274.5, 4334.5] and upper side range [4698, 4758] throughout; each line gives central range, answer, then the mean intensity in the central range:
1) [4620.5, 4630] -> -0.11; 19.7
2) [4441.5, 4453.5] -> -0.07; 13.8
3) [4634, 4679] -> -0.03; 19.1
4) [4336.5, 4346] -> -0.18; 11.7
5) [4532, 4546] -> -0.09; 16.7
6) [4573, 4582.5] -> -0.20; 19.7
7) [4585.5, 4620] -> -0.15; 19.8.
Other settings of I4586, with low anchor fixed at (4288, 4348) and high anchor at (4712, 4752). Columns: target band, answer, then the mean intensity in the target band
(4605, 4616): -0.19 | 20.7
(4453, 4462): 0.12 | 12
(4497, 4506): -0.20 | 17.5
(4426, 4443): 0.02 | 12.6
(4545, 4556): -0.08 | 17.1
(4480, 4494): -0.18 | 16.7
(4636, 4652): -0.02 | 18.6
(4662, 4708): -0.02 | 19.6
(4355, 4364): 0.03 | 10.6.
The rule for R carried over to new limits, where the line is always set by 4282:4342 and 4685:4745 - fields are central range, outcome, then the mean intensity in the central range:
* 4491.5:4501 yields -0.19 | 17.2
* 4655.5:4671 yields -0.05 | 19.9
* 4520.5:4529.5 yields -0.07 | 16.2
